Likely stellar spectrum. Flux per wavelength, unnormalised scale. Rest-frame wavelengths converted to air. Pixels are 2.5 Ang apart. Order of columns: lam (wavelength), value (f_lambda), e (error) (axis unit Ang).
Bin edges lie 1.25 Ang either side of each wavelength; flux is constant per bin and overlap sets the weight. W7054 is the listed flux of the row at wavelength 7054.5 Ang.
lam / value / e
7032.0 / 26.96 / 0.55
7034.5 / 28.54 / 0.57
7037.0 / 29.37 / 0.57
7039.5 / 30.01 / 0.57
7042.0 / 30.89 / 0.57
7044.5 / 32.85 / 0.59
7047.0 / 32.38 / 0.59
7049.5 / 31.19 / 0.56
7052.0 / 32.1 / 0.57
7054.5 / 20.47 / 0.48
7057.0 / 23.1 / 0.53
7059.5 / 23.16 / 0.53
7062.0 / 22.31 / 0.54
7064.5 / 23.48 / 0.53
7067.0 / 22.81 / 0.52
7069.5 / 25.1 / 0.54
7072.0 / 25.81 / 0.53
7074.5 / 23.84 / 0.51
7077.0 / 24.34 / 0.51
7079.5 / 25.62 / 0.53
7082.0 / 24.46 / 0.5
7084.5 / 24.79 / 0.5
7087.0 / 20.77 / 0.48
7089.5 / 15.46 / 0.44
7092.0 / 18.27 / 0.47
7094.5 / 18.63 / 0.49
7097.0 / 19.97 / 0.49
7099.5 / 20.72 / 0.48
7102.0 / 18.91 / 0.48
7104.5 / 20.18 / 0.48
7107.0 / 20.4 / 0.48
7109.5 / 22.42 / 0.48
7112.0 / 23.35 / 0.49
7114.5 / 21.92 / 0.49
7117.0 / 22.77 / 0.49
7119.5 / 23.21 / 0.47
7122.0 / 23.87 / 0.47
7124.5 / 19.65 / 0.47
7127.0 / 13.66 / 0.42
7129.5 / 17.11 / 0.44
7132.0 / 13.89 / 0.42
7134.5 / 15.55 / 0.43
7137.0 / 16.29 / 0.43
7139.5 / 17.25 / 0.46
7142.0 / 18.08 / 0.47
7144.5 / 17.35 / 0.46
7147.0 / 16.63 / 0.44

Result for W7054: 20.47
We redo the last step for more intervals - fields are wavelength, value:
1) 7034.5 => 28.54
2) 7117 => 22.77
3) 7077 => 24.34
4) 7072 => 25.81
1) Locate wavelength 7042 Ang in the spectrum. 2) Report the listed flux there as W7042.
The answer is 30.89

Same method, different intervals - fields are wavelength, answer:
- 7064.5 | 23.48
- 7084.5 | 24.79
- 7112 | 23.35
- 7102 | 18.91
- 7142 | 18.08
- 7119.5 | 23.21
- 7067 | 22.81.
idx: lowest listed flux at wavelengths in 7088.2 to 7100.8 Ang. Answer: 15.46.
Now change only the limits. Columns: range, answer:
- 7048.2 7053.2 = 31.19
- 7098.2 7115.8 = 18.91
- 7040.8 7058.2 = 20.47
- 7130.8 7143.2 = 13.89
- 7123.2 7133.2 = 13.66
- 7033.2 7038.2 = 28.54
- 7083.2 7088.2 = 20.77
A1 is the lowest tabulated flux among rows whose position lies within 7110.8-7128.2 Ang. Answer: 13.66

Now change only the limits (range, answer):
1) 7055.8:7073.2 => 22.31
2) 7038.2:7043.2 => 30.01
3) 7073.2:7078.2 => 23.84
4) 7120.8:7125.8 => 19.65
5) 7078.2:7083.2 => 24.46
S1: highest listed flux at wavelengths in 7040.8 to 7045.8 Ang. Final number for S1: 32.85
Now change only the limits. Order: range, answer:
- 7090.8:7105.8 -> 20.72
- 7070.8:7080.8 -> 25.81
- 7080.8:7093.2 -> 24.79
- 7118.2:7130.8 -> 23.87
